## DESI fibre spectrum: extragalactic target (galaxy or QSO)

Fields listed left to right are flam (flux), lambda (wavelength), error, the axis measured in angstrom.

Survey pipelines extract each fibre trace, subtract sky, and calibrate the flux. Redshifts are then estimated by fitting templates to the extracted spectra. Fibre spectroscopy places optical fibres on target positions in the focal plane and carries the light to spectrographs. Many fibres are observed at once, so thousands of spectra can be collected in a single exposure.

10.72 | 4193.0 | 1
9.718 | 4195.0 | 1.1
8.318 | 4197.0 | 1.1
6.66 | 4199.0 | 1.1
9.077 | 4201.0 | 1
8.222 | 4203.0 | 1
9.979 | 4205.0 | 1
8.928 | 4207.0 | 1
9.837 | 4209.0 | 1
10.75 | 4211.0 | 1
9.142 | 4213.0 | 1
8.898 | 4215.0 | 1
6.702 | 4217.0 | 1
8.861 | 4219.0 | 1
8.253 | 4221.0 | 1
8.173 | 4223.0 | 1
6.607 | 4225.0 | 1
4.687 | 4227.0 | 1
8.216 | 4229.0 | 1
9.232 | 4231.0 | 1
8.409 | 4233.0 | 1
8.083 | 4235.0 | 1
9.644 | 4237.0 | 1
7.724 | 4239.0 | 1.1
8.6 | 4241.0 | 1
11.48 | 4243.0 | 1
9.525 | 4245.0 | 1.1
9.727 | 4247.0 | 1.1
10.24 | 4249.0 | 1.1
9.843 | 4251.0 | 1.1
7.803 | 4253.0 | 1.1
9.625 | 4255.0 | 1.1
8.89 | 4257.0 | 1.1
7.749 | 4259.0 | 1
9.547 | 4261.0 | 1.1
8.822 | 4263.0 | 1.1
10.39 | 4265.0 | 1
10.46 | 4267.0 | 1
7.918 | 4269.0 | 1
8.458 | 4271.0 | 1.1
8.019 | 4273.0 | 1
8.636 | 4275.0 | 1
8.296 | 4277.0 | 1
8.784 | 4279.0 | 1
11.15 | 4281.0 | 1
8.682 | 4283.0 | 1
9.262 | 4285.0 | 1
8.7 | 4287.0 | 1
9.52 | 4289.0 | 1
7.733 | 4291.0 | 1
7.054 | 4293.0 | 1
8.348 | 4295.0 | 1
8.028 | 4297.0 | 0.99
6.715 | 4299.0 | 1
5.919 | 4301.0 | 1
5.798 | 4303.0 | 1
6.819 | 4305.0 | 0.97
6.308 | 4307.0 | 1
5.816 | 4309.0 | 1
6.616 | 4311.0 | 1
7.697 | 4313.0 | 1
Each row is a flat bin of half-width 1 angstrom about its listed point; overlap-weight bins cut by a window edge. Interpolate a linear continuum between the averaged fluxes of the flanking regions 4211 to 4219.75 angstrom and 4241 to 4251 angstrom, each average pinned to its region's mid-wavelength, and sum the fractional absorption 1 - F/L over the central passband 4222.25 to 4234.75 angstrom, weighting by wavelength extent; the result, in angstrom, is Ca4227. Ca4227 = 2.3 angstrom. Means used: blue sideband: 8.66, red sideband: 10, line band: 7.57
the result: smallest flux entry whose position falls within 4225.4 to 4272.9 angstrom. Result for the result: 4.687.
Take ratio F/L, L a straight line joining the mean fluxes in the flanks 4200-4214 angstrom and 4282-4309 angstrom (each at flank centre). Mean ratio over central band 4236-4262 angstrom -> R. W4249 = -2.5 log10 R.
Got -0.09 mag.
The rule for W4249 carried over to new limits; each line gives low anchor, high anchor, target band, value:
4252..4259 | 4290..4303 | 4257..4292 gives -0.13 mag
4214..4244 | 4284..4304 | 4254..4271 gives -0.15 mag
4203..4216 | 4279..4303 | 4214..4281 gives 0.02 mag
